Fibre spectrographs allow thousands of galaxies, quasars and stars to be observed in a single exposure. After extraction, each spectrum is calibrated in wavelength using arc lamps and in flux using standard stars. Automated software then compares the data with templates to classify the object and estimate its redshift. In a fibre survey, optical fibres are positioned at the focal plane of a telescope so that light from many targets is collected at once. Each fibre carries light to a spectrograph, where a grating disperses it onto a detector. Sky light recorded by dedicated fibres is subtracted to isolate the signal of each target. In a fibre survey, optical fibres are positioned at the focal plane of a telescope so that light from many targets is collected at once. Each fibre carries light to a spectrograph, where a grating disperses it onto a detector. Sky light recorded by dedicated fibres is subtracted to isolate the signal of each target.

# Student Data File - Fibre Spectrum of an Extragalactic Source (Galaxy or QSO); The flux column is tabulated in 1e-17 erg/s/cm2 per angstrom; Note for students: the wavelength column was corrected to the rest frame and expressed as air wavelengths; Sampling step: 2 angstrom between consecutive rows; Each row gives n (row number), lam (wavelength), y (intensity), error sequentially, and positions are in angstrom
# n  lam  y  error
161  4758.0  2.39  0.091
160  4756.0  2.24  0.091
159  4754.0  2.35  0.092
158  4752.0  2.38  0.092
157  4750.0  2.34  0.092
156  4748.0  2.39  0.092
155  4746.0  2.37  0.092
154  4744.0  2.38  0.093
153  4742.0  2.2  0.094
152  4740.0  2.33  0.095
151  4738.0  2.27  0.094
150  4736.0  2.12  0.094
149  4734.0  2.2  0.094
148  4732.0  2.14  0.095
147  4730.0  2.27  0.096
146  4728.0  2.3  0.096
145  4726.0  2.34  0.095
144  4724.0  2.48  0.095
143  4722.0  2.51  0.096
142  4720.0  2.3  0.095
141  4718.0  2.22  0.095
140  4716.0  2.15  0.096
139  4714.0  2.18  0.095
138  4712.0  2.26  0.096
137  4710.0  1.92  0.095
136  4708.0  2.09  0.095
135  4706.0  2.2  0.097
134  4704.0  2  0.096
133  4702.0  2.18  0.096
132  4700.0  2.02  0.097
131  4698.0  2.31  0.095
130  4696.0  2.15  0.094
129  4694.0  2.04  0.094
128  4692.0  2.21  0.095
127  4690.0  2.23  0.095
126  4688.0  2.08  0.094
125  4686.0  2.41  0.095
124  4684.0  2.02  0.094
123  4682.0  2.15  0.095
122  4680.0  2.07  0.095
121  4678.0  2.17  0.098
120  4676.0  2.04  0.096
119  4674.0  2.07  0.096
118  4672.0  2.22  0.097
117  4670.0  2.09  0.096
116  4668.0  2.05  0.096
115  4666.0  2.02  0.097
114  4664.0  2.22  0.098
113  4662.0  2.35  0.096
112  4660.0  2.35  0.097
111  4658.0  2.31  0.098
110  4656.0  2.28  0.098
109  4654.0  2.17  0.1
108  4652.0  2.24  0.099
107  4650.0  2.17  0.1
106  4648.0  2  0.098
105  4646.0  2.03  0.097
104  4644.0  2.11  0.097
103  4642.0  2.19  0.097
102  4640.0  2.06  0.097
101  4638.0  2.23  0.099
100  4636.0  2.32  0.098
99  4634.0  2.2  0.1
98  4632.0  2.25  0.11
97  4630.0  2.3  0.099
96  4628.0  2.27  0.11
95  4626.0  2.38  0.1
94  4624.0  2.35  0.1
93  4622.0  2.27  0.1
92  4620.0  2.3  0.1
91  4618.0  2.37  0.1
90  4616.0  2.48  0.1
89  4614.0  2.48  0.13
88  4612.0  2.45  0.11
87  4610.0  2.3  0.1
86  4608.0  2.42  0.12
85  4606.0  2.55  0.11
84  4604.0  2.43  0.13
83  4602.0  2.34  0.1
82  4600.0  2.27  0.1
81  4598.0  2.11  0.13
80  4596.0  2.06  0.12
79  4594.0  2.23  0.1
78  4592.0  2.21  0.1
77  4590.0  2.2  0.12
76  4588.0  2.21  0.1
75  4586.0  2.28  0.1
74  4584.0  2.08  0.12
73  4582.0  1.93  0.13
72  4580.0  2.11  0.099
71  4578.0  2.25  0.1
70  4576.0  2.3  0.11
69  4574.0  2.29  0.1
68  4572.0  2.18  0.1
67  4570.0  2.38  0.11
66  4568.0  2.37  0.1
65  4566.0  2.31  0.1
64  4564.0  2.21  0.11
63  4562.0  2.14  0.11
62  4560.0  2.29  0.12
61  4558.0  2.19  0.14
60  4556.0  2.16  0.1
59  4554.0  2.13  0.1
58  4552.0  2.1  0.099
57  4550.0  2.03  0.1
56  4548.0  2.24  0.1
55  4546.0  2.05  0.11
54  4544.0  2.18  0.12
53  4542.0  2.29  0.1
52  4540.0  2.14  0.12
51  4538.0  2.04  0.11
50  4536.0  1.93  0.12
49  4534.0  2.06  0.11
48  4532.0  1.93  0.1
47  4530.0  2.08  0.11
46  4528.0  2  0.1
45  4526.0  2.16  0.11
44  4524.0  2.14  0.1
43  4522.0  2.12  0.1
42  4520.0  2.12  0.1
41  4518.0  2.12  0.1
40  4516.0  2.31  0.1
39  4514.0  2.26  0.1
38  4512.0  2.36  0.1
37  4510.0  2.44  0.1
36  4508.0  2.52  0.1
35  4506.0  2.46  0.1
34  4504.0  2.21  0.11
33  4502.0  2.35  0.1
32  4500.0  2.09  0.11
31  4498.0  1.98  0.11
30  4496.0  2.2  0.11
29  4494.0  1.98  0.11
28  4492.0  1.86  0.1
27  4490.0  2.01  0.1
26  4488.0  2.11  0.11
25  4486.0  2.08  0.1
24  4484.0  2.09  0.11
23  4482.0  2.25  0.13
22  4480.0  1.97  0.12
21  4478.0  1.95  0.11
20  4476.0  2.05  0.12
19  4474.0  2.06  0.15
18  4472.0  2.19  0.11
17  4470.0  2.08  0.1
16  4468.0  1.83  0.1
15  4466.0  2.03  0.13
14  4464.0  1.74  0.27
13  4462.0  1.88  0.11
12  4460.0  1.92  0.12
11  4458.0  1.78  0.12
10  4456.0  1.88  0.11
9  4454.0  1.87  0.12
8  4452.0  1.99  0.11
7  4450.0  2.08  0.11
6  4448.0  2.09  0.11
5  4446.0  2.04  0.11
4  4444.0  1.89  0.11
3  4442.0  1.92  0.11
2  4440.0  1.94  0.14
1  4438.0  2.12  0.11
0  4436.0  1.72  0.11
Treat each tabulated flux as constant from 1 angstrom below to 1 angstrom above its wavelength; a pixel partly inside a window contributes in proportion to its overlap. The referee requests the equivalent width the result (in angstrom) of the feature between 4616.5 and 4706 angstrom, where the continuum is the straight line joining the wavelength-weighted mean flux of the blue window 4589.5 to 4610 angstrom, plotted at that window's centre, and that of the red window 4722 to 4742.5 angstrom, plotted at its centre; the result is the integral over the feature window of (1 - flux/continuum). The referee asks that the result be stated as 3.64 angstrom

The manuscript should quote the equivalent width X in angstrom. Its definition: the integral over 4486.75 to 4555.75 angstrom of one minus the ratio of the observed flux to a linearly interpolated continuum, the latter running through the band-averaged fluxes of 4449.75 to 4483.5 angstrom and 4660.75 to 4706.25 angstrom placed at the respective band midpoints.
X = -4.5 angstrom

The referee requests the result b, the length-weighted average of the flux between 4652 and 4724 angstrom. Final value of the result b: 2.18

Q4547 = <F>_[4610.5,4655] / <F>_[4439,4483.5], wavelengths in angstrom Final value 1.14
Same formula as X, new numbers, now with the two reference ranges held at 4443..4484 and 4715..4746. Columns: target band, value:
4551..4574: -1.46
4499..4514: -2.30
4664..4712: 2.39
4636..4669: 0.26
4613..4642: -1.79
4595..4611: -1.28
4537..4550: -0.47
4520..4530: -0.26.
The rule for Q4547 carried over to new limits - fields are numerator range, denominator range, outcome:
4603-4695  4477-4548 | 1.04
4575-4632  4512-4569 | 1.06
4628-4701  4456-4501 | 1.08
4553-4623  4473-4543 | 1.06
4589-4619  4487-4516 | 1.05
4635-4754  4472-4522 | 1.02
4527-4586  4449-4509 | 1.05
